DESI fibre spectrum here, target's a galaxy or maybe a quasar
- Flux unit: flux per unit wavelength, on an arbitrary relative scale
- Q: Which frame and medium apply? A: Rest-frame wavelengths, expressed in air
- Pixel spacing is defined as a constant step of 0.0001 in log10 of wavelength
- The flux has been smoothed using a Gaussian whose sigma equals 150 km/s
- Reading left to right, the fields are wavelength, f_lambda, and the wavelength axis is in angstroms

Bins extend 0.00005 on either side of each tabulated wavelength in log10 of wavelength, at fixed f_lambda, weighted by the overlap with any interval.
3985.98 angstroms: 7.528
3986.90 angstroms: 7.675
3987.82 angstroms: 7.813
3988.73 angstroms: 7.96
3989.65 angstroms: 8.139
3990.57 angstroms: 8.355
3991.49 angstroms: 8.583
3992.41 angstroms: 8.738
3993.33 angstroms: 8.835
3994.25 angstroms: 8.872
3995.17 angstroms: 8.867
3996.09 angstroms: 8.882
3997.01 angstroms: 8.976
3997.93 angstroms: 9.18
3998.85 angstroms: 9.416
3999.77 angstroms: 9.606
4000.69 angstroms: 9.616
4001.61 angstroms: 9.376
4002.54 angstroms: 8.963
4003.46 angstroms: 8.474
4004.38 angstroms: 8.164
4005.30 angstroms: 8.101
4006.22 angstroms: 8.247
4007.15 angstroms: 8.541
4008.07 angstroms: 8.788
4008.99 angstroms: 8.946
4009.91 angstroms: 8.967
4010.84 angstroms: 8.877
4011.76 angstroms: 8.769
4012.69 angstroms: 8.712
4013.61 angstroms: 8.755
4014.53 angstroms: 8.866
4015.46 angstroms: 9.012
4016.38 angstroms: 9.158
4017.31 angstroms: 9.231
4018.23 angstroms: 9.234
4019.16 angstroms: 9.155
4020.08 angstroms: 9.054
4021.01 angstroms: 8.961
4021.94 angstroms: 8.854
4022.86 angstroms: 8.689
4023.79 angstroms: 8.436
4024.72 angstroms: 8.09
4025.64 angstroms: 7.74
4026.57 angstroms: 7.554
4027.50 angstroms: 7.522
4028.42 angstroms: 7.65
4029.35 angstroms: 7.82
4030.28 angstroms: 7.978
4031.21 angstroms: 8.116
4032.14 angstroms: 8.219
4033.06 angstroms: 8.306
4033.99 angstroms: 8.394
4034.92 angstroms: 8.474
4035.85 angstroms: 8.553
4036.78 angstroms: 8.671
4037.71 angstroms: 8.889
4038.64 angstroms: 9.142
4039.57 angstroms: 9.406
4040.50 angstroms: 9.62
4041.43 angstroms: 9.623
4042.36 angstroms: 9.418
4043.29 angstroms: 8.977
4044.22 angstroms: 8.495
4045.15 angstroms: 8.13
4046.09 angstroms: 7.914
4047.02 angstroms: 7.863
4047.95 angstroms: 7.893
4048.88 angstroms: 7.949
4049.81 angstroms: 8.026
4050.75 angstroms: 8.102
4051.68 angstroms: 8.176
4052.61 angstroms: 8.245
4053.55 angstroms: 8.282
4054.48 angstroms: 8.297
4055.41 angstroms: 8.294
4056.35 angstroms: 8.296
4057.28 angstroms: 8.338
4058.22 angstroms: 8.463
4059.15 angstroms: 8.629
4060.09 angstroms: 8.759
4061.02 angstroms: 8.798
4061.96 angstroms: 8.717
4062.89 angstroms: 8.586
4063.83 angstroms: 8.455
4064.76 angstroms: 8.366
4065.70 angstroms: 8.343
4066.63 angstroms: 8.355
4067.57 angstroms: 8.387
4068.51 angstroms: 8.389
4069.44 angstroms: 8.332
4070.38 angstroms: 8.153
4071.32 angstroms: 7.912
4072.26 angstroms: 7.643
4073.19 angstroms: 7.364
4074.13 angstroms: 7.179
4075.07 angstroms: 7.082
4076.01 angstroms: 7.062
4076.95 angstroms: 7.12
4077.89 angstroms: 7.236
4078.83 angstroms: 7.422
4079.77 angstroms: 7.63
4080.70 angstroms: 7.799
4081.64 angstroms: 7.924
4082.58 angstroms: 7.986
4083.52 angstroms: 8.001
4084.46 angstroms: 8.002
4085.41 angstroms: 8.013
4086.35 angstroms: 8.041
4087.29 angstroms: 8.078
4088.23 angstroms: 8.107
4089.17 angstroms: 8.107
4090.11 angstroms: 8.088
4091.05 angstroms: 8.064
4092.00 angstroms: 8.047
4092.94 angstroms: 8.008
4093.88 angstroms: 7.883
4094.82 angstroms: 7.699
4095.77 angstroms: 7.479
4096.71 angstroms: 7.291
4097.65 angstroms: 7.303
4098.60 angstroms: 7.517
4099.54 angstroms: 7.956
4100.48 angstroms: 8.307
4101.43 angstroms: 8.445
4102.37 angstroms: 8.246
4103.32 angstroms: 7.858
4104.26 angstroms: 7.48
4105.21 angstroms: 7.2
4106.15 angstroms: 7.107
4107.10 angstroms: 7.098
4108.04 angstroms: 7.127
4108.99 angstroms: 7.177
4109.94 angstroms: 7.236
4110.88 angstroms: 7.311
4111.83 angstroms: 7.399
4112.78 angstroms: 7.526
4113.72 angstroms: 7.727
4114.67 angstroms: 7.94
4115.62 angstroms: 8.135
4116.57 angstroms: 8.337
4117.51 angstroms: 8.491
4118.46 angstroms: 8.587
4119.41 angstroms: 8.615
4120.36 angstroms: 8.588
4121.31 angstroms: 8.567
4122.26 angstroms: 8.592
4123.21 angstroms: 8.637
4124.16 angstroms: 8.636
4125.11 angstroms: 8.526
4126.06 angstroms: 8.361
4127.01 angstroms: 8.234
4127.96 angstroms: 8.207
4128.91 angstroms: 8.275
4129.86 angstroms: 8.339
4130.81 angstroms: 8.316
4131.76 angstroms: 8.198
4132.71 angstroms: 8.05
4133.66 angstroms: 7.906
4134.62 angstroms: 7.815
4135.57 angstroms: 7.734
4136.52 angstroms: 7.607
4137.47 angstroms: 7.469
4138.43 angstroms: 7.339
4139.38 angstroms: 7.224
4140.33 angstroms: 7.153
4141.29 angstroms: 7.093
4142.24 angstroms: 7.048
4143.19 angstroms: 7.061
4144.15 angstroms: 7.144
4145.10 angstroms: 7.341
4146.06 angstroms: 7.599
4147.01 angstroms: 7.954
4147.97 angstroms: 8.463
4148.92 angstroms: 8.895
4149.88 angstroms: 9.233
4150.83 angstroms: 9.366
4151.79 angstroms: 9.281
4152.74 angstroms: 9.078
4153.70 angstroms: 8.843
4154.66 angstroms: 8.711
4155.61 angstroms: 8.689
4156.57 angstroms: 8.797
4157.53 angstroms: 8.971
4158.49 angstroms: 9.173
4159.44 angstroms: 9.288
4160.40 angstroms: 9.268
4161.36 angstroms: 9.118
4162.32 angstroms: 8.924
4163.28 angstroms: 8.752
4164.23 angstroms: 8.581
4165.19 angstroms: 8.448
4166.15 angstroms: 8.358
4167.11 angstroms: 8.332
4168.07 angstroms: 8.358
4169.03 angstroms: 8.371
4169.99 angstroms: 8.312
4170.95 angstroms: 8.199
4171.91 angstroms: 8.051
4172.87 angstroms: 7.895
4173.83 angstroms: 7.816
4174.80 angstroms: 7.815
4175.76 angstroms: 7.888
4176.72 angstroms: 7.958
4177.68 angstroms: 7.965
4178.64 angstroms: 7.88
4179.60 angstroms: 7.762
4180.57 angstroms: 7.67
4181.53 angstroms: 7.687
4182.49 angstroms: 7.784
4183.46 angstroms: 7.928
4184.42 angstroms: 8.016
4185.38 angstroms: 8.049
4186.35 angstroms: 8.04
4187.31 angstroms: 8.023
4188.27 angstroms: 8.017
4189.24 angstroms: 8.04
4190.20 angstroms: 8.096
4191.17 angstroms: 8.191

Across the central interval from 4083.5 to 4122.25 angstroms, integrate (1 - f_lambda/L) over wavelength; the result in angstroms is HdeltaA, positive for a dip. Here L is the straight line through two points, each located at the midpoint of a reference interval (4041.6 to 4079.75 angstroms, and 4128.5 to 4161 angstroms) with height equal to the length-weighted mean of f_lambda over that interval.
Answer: 1.4 angstroms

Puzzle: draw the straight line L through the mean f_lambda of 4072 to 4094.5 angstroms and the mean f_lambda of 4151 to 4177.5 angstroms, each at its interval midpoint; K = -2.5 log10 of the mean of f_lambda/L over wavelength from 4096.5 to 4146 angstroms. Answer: 0.04 mag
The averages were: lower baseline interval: 7.75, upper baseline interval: 8.57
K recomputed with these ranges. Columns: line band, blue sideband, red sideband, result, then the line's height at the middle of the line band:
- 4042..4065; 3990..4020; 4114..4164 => 0.04 mag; 8.67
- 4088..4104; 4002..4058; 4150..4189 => 0.07 mag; 8.46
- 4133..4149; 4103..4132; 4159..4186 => 0.08 mag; 8.09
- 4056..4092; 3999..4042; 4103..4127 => 0.03 mag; 8.26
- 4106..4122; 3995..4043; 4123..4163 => 0.07 mag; 8.38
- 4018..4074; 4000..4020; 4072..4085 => -0.03 mag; 8.17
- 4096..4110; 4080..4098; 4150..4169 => 0.07 mag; 8.09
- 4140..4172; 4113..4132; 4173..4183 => -0.05 mag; 8.03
